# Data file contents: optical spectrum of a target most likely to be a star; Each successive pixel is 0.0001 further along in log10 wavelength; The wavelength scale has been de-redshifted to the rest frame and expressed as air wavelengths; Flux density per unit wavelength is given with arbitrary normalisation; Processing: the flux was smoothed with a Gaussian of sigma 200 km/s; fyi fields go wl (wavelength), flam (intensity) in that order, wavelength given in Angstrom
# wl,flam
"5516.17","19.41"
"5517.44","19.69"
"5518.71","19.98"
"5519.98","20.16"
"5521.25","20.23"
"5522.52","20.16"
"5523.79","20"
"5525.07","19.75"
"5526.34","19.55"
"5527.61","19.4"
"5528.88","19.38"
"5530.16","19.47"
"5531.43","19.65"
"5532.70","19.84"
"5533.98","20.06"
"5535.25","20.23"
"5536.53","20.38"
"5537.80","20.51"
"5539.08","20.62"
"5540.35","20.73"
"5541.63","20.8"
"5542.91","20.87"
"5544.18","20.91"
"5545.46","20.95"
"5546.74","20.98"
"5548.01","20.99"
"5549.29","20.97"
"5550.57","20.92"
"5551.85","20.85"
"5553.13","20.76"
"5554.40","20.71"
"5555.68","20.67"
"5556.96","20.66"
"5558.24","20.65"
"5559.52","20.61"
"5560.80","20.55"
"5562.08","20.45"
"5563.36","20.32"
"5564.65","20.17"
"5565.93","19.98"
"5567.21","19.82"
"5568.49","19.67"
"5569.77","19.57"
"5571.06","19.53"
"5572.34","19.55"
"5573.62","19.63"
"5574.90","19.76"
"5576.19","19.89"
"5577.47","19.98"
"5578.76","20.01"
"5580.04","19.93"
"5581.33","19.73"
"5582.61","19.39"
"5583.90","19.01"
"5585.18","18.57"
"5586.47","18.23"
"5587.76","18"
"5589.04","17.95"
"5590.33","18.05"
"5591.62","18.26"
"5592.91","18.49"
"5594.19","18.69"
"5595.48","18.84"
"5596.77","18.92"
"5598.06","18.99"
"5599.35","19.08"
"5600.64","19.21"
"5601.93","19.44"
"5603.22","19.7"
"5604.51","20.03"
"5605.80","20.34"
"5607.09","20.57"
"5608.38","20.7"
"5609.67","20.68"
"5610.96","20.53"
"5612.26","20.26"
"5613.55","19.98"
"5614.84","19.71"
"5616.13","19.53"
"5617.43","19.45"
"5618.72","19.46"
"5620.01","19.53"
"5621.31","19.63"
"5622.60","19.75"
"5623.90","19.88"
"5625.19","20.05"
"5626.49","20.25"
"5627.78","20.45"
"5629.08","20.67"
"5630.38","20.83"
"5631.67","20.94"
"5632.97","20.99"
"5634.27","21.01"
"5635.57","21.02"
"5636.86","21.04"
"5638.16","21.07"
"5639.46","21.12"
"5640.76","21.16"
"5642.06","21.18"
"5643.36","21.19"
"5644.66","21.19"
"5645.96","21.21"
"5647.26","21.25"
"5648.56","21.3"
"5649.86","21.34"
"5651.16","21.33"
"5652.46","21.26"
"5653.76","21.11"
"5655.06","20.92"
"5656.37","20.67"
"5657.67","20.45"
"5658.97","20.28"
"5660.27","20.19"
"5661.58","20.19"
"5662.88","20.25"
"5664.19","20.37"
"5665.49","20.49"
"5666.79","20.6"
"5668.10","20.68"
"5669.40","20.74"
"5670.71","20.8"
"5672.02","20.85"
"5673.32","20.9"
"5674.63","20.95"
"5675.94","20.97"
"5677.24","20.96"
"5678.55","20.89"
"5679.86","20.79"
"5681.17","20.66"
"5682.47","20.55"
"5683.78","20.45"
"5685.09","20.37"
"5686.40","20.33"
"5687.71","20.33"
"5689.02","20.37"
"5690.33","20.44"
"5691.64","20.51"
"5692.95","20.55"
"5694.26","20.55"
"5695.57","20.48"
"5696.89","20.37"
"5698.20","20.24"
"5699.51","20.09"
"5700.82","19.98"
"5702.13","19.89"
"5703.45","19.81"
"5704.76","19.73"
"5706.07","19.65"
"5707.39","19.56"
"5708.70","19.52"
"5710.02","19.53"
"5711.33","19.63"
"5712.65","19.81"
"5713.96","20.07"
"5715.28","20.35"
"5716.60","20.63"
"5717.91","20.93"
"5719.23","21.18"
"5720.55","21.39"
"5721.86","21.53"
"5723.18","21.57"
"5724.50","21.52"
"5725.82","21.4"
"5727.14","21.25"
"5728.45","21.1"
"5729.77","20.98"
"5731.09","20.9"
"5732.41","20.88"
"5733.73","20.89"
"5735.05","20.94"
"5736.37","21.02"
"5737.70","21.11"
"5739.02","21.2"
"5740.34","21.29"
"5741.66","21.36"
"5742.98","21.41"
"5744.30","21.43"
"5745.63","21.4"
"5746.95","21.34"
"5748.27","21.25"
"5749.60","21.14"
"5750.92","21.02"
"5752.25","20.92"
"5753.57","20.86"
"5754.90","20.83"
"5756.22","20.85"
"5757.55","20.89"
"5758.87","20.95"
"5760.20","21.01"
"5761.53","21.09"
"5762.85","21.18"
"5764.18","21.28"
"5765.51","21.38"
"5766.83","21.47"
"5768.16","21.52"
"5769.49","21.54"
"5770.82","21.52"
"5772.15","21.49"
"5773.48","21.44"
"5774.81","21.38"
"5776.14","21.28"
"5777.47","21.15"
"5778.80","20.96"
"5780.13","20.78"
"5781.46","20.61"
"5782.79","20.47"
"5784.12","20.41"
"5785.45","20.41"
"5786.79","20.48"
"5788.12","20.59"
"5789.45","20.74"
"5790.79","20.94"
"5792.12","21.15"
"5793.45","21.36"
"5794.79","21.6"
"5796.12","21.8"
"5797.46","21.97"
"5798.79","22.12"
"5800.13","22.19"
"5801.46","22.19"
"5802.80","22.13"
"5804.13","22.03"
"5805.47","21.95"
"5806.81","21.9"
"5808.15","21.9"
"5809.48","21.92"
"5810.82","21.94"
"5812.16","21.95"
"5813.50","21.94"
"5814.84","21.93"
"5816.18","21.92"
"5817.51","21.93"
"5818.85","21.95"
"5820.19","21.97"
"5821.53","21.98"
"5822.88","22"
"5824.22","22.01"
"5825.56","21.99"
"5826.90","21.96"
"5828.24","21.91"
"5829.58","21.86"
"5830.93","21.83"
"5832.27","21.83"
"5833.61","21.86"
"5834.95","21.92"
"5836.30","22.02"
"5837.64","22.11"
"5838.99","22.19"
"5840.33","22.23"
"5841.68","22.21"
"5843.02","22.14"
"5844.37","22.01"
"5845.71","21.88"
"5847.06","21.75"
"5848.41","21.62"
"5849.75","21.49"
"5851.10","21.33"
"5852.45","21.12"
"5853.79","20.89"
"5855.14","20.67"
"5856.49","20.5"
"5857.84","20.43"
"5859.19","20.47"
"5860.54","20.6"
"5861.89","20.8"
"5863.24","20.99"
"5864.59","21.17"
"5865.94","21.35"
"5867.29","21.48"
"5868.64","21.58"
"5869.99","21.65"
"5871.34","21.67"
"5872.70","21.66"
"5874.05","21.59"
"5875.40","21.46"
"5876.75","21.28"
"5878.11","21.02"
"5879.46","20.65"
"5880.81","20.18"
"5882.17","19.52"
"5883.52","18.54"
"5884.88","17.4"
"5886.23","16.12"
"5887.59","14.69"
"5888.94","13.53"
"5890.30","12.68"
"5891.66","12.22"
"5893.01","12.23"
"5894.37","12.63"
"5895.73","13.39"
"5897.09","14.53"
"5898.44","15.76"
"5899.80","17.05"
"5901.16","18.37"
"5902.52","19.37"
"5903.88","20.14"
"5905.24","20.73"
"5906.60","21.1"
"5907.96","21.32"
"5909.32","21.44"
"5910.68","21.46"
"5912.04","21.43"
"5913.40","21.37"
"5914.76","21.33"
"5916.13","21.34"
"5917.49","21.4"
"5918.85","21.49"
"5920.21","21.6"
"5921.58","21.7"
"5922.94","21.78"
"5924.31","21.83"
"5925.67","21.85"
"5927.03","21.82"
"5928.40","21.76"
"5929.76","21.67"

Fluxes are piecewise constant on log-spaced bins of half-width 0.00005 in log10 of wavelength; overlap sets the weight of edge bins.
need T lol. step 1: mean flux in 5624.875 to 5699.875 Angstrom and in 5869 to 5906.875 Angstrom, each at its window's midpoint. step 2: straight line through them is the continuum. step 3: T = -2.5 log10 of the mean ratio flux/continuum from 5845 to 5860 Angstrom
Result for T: -0.15 mag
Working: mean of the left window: 20.7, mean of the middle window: 21.1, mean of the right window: 17.9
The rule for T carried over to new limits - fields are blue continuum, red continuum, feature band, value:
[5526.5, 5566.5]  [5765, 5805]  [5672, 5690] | 0.01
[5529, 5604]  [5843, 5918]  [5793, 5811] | -0.12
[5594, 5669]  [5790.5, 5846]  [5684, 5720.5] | 0.04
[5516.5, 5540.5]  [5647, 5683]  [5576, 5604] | 0.07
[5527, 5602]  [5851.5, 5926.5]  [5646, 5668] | -0.05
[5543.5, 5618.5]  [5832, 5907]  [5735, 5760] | -0.07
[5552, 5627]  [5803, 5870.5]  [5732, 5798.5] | 0.00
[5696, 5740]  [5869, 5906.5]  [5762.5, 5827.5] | -0.12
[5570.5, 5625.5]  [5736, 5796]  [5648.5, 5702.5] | -0.02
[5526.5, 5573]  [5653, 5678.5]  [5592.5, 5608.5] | 0.06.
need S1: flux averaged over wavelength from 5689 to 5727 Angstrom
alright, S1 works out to 20.4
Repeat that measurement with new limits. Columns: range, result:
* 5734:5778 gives 21.2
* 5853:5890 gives 20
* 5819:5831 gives 21.9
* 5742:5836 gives 21.5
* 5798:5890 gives 21.2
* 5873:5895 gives 17.3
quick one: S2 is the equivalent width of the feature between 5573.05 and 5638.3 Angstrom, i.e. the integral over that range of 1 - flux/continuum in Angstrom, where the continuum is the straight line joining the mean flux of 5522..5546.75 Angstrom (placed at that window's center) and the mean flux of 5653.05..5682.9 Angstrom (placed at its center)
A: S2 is 2.3 Angstrom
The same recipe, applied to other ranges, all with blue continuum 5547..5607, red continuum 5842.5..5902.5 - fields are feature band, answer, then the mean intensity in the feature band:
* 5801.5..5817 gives -2.15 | 22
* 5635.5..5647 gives -0.91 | 21.1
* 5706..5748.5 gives -3.13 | 20.9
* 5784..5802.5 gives -1.93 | 21.3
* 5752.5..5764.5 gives -1.00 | 21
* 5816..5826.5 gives -1.48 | 22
